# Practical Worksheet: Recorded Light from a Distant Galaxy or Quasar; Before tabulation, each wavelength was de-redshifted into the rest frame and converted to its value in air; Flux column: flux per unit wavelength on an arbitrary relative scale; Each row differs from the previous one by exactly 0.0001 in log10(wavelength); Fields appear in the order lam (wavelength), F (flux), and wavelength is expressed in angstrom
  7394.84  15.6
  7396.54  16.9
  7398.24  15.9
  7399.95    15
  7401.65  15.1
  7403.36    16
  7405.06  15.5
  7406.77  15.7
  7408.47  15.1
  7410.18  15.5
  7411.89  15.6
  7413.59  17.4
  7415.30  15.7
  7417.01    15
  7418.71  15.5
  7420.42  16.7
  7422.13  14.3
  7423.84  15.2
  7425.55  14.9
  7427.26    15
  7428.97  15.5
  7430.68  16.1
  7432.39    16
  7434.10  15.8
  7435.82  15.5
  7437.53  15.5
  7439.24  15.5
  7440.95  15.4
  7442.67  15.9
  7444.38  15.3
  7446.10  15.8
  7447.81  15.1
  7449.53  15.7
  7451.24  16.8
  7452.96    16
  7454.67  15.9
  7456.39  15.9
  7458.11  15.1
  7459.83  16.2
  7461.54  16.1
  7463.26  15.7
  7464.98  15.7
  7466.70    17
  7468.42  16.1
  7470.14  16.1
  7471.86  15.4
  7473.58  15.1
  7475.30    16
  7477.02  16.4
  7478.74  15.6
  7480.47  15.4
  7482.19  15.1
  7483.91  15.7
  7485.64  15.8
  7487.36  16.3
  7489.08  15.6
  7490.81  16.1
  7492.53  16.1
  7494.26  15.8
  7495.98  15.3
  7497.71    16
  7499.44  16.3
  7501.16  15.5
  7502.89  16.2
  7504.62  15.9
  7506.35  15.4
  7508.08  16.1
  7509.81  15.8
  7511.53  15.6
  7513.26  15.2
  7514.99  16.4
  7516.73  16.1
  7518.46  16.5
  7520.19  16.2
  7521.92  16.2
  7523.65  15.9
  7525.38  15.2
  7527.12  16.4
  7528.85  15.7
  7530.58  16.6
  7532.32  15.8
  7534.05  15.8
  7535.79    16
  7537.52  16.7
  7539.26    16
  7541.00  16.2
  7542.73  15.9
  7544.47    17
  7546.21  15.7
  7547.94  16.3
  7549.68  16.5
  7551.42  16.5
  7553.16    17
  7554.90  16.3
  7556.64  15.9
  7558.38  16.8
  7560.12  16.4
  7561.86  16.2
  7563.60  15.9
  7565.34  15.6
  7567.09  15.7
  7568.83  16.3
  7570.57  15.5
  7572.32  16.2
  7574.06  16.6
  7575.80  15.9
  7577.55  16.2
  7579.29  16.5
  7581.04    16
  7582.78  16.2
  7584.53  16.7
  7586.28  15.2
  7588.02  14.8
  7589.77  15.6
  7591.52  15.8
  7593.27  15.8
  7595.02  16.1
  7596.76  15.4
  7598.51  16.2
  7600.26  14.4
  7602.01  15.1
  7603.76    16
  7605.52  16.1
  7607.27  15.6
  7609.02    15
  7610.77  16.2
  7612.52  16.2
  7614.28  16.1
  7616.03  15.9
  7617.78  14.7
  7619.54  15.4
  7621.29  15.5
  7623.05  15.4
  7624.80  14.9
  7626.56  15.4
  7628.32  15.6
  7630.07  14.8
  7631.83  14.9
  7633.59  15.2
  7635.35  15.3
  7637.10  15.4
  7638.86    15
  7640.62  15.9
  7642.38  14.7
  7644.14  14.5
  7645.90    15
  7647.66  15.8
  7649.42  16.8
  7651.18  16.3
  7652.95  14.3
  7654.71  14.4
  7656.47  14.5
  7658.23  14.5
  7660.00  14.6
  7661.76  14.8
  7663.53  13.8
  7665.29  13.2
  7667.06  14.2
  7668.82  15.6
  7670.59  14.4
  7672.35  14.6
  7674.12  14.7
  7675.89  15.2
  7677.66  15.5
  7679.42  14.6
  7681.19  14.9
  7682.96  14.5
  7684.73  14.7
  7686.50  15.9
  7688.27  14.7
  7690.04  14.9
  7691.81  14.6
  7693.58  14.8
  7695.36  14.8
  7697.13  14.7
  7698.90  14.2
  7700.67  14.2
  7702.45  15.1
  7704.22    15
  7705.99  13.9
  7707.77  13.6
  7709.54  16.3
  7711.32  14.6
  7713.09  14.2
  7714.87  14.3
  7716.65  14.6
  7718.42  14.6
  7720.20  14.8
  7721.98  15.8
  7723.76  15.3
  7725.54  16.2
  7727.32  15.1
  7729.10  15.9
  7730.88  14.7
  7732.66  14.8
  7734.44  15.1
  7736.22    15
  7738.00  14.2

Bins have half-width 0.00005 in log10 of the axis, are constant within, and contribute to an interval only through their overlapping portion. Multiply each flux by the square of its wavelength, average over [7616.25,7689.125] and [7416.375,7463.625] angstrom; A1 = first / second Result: 1.01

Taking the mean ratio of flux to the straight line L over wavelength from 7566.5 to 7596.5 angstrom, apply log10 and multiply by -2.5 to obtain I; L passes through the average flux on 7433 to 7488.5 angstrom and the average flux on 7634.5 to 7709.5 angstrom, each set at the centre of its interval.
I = -0.05 mag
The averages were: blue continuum 15.8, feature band 15.9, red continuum 14.8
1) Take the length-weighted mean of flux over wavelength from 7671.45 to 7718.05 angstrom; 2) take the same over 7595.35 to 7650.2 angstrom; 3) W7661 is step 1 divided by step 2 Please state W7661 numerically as 0.95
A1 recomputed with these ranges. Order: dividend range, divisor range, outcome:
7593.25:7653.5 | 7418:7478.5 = 1.03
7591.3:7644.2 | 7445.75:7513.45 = 1.01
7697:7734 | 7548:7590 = 0.96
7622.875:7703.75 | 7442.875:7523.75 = 0.99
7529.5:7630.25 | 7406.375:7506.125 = 1.04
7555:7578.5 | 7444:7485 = 1.05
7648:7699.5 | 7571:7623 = 0.96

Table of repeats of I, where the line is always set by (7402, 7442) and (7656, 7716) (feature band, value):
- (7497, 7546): -0.05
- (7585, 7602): -0.04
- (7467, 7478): -0.04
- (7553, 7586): -0.08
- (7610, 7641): -0.04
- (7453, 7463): -0.03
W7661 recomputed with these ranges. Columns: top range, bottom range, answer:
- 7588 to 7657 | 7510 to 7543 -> 0.96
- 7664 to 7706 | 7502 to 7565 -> 0.91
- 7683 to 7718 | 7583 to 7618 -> 0.94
